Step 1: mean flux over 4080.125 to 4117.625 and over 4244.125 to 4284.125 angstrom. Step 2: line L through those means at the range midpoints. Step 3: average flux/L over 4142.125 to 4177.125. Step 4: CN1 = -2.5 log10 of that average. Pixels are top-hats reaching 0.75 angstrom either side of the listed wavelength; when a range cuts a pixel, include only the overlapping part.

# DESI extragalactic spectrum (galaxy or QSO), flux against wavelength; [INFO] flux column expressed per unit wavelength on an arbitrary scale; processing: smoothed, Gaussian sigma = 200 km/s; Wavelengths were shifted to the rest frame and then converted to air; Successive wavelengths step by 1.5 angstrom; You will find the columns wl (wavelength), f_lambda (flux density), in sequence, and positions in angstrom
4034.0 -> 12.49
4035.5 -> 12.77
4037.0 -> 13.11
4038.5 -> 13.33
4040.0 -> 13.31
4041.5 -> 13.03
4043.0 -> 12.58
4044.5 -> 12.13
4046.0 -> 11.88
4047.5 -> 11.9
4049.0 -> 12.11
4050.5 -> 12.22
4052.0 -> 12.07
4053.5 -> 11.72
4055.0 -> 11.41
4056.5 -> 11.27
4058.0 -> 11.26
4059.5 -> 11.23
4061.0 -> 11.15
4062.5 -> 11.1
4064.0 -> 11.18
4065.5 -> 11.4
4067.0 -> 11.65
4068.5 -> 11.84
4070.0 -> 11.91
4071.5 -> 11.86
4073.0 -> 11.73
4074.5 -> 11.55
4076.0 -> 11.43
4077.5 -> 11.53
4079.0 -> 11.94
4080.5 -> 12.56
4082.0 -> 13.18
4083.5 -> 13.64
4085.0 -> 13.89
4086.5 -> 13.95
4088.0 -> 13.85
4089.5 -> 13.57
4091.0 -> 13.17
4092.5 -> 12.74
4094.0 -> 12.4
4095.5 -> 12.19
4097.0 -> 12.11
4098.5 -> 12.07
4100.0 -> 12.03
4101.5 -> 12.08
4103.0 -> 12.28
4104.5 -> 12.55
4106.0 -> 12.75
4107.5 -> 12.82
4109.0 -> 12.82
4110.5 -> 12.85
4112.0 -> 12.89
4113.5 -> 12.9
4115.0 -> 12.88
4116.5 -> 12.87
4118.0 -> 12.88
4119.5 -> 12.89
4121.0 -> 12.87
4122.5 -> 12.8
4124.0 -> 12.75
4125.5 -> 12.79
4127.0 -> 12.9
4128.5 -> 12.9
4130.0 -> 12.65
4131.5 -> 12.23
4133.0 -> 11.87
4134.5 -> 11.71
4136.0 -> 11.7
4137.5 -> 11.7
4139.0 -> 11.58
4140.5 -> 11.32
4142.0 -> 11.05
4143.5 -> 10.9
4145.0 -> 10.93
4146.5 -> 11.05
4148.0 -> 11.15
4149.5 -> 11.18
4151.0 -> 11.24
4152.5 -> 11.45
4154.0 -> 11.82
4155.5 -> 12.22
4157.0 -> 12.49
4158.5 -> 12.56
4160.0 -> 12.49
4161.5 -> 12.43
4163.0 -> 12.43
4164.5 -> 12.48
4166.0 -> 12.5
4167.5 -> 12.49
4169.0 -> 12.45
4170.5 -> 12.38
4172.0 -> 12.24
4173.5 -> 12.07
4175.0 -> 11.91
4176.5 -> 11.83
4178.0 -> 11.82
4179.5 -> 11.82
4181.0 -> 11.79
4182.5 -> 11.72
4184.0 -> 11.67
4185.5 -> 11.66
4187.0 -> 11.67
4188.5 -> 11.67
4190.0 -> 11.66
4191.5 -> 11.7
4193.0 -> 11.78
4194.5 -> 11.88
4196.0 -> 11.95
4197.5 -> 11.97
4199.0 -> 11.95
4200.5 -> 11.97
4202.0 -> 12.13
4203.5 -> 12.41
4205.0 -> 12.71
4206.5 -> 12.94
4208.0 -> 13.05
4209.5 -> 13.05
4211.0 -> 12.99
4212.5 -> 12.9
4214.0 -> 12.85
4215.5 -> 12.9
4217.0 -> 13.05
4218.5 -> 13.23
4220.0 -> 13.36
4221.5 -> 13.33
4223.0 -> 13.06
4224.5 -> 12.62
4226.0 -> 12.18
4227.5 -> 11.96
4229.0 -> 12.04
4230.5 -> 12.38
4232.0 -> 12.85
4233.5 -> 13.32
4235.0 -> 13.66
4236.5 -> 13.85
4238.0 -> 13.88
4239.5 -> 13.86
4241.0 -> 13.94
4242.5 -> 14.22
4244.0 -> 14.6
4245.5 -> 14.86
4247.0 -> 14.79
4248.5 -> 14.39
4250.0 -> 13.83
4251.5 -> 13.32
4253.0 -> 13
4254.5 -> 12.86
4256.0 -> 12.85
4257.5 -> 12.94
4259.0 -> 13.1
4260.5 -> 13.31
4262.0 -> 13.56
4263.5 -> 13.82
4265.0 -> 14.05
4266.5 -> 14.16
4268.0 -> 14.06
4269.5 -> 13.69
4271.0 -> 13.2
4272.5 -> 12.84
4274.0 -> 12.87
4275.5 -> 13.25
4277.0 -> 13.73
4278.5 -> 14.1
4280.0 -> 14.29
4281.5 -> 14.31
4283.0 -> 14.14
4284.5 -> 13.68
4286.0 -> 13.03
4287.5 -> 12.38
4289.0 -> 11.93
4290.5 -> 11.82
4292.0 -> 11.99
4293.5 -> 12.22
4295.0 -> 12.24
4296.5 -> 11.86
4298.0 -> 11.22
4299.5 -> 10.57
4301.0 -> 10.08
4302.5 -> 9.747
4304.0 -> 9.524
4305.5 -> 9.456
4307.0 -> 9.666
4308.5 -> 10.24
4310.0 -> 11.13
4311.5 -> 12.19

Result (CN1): 0.106 mag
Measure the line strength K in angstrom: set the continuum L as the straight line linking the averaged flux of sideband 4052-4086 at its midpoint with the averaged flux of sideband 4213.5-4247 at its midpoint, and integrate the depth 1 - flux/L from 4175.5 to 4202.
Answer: 2.3 angstrom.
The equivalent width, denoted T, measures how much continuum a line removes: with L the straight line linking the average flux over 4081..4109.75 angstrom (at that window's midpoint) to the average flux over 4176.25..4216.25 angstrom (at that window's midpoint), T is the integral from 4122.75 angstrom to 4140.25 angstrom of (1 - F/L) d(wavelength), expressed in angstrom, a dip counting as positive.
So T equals 0.5 angstrom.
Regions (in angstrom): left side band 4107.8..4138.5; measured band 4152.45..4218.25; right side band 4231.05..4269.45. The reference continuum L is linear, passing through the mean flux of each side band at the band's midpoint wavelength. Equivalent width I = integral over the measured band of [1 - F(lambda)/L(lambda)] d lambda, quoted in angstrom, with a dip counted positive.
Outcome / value 4.5 angstrom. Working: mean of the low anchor 12.6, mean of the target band 12.2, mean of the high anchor 13.7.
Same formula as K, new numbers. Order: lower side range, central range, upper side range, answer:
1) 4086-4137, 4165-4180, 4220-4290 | 1.0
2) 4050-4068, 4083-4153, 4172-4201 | -4.5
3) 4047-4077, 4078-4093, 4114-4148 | -1.8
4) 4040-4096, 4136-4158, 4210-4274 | 2.2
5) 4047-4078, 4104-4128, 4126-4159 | -2.3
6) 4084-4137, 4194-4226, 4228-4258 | 1.6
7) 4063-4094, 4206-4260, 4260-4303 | -2.3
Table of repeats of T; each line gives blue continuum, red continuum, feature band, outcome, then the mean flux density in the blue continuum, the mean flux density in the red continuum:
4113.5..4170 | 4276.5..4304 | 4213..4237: -1.3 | 12.1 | 12.3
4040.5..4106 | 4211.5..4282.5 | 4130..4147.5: 1.6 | 12.2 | 13.4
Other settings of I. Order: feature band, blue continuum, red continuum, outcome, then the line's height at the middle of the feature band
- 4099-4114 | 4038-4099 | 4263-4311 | -0.42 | 12.2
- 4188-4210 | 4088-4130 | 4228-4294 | 1.60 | 13.1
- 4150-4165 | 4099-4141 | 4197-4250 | 0.68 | 12.7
